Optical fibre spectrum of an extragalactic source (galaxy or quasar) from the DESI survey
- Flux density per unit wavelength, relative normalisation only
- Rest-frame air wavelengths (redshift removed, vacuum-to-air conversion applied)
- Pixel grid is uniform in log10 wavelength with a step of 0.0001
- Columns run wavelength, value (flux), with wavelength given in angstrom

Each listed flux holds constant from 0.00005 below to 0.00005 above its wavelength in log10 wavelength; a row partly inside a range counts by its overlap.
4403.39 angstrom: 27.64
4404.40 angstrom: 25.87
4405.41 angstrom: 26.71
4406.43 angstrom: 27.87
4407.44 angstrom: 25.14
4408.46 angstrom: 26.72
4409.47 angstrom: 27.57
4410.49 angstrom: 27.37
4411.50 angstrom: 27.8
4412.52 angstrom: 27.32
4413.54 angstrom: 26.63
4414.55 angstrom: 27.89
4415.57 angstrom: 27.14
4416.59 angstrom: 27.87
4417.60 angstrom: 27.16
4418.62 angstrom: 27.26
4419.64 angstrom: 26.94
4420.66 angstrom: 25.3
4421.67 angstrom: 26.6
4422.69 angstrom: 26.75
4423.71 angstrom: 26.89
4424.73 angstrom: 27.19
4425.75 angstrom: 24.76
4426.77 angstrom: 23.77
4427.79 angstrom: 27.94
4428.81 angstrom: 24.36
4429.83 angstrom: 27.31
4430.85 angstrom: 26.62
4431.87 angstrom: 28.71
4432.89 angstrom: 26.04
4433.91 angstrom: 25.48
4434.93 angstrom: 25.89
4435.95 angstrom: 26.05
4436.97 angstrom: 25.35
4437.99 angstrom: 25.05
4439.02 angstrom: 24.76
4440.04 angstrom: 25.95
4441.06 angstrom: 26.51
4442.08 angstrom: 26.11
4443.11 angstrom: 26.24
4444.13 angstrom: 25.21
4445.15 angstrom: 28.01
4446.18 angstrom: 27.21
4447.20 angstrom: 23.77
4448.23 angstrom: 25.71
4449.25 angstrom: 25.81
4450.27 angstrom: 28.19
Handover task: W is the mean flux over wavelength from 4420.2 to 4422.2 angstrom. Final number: 26.1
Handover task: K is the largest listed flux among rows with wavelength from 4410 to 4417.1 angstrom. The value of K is 27.89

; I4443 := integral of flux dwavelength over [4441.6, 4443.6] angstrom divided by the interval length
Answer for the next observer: 26.1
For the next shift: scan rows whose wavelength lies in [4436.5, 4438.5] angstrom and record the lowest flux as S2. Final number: 25.05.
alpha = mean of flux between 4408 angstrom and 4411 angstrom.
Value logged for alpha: 27.3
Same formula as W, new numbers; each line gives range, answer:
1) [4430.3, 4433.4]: 27.1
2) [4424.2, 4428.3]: 25.9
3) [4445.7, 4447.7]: 25.5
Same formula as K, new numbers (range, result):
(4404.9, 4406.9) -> 27.87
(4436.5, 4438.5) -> 25.35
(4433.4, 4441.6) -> 26.51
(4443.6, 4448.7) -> 28.01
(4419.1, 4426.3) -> 27.19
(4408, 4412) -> 27.8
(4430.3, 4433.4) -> 28.71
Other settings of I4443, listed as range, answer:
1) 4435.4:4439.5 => 25.3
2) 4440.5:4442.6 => 26.3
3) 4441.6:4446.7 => 26.5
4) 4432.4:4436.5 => 25.9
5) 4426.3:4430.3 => 25.8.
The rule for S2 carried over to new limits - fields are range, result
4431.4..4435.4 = 25.48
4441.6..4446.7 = 25.21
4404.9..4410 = 25.14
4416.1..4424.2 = 25.3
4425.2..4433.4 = 23.77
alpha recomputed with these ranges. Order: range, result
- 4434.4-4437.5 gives 25.8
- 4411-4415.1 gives 27.4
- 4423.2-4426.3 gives 26.2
